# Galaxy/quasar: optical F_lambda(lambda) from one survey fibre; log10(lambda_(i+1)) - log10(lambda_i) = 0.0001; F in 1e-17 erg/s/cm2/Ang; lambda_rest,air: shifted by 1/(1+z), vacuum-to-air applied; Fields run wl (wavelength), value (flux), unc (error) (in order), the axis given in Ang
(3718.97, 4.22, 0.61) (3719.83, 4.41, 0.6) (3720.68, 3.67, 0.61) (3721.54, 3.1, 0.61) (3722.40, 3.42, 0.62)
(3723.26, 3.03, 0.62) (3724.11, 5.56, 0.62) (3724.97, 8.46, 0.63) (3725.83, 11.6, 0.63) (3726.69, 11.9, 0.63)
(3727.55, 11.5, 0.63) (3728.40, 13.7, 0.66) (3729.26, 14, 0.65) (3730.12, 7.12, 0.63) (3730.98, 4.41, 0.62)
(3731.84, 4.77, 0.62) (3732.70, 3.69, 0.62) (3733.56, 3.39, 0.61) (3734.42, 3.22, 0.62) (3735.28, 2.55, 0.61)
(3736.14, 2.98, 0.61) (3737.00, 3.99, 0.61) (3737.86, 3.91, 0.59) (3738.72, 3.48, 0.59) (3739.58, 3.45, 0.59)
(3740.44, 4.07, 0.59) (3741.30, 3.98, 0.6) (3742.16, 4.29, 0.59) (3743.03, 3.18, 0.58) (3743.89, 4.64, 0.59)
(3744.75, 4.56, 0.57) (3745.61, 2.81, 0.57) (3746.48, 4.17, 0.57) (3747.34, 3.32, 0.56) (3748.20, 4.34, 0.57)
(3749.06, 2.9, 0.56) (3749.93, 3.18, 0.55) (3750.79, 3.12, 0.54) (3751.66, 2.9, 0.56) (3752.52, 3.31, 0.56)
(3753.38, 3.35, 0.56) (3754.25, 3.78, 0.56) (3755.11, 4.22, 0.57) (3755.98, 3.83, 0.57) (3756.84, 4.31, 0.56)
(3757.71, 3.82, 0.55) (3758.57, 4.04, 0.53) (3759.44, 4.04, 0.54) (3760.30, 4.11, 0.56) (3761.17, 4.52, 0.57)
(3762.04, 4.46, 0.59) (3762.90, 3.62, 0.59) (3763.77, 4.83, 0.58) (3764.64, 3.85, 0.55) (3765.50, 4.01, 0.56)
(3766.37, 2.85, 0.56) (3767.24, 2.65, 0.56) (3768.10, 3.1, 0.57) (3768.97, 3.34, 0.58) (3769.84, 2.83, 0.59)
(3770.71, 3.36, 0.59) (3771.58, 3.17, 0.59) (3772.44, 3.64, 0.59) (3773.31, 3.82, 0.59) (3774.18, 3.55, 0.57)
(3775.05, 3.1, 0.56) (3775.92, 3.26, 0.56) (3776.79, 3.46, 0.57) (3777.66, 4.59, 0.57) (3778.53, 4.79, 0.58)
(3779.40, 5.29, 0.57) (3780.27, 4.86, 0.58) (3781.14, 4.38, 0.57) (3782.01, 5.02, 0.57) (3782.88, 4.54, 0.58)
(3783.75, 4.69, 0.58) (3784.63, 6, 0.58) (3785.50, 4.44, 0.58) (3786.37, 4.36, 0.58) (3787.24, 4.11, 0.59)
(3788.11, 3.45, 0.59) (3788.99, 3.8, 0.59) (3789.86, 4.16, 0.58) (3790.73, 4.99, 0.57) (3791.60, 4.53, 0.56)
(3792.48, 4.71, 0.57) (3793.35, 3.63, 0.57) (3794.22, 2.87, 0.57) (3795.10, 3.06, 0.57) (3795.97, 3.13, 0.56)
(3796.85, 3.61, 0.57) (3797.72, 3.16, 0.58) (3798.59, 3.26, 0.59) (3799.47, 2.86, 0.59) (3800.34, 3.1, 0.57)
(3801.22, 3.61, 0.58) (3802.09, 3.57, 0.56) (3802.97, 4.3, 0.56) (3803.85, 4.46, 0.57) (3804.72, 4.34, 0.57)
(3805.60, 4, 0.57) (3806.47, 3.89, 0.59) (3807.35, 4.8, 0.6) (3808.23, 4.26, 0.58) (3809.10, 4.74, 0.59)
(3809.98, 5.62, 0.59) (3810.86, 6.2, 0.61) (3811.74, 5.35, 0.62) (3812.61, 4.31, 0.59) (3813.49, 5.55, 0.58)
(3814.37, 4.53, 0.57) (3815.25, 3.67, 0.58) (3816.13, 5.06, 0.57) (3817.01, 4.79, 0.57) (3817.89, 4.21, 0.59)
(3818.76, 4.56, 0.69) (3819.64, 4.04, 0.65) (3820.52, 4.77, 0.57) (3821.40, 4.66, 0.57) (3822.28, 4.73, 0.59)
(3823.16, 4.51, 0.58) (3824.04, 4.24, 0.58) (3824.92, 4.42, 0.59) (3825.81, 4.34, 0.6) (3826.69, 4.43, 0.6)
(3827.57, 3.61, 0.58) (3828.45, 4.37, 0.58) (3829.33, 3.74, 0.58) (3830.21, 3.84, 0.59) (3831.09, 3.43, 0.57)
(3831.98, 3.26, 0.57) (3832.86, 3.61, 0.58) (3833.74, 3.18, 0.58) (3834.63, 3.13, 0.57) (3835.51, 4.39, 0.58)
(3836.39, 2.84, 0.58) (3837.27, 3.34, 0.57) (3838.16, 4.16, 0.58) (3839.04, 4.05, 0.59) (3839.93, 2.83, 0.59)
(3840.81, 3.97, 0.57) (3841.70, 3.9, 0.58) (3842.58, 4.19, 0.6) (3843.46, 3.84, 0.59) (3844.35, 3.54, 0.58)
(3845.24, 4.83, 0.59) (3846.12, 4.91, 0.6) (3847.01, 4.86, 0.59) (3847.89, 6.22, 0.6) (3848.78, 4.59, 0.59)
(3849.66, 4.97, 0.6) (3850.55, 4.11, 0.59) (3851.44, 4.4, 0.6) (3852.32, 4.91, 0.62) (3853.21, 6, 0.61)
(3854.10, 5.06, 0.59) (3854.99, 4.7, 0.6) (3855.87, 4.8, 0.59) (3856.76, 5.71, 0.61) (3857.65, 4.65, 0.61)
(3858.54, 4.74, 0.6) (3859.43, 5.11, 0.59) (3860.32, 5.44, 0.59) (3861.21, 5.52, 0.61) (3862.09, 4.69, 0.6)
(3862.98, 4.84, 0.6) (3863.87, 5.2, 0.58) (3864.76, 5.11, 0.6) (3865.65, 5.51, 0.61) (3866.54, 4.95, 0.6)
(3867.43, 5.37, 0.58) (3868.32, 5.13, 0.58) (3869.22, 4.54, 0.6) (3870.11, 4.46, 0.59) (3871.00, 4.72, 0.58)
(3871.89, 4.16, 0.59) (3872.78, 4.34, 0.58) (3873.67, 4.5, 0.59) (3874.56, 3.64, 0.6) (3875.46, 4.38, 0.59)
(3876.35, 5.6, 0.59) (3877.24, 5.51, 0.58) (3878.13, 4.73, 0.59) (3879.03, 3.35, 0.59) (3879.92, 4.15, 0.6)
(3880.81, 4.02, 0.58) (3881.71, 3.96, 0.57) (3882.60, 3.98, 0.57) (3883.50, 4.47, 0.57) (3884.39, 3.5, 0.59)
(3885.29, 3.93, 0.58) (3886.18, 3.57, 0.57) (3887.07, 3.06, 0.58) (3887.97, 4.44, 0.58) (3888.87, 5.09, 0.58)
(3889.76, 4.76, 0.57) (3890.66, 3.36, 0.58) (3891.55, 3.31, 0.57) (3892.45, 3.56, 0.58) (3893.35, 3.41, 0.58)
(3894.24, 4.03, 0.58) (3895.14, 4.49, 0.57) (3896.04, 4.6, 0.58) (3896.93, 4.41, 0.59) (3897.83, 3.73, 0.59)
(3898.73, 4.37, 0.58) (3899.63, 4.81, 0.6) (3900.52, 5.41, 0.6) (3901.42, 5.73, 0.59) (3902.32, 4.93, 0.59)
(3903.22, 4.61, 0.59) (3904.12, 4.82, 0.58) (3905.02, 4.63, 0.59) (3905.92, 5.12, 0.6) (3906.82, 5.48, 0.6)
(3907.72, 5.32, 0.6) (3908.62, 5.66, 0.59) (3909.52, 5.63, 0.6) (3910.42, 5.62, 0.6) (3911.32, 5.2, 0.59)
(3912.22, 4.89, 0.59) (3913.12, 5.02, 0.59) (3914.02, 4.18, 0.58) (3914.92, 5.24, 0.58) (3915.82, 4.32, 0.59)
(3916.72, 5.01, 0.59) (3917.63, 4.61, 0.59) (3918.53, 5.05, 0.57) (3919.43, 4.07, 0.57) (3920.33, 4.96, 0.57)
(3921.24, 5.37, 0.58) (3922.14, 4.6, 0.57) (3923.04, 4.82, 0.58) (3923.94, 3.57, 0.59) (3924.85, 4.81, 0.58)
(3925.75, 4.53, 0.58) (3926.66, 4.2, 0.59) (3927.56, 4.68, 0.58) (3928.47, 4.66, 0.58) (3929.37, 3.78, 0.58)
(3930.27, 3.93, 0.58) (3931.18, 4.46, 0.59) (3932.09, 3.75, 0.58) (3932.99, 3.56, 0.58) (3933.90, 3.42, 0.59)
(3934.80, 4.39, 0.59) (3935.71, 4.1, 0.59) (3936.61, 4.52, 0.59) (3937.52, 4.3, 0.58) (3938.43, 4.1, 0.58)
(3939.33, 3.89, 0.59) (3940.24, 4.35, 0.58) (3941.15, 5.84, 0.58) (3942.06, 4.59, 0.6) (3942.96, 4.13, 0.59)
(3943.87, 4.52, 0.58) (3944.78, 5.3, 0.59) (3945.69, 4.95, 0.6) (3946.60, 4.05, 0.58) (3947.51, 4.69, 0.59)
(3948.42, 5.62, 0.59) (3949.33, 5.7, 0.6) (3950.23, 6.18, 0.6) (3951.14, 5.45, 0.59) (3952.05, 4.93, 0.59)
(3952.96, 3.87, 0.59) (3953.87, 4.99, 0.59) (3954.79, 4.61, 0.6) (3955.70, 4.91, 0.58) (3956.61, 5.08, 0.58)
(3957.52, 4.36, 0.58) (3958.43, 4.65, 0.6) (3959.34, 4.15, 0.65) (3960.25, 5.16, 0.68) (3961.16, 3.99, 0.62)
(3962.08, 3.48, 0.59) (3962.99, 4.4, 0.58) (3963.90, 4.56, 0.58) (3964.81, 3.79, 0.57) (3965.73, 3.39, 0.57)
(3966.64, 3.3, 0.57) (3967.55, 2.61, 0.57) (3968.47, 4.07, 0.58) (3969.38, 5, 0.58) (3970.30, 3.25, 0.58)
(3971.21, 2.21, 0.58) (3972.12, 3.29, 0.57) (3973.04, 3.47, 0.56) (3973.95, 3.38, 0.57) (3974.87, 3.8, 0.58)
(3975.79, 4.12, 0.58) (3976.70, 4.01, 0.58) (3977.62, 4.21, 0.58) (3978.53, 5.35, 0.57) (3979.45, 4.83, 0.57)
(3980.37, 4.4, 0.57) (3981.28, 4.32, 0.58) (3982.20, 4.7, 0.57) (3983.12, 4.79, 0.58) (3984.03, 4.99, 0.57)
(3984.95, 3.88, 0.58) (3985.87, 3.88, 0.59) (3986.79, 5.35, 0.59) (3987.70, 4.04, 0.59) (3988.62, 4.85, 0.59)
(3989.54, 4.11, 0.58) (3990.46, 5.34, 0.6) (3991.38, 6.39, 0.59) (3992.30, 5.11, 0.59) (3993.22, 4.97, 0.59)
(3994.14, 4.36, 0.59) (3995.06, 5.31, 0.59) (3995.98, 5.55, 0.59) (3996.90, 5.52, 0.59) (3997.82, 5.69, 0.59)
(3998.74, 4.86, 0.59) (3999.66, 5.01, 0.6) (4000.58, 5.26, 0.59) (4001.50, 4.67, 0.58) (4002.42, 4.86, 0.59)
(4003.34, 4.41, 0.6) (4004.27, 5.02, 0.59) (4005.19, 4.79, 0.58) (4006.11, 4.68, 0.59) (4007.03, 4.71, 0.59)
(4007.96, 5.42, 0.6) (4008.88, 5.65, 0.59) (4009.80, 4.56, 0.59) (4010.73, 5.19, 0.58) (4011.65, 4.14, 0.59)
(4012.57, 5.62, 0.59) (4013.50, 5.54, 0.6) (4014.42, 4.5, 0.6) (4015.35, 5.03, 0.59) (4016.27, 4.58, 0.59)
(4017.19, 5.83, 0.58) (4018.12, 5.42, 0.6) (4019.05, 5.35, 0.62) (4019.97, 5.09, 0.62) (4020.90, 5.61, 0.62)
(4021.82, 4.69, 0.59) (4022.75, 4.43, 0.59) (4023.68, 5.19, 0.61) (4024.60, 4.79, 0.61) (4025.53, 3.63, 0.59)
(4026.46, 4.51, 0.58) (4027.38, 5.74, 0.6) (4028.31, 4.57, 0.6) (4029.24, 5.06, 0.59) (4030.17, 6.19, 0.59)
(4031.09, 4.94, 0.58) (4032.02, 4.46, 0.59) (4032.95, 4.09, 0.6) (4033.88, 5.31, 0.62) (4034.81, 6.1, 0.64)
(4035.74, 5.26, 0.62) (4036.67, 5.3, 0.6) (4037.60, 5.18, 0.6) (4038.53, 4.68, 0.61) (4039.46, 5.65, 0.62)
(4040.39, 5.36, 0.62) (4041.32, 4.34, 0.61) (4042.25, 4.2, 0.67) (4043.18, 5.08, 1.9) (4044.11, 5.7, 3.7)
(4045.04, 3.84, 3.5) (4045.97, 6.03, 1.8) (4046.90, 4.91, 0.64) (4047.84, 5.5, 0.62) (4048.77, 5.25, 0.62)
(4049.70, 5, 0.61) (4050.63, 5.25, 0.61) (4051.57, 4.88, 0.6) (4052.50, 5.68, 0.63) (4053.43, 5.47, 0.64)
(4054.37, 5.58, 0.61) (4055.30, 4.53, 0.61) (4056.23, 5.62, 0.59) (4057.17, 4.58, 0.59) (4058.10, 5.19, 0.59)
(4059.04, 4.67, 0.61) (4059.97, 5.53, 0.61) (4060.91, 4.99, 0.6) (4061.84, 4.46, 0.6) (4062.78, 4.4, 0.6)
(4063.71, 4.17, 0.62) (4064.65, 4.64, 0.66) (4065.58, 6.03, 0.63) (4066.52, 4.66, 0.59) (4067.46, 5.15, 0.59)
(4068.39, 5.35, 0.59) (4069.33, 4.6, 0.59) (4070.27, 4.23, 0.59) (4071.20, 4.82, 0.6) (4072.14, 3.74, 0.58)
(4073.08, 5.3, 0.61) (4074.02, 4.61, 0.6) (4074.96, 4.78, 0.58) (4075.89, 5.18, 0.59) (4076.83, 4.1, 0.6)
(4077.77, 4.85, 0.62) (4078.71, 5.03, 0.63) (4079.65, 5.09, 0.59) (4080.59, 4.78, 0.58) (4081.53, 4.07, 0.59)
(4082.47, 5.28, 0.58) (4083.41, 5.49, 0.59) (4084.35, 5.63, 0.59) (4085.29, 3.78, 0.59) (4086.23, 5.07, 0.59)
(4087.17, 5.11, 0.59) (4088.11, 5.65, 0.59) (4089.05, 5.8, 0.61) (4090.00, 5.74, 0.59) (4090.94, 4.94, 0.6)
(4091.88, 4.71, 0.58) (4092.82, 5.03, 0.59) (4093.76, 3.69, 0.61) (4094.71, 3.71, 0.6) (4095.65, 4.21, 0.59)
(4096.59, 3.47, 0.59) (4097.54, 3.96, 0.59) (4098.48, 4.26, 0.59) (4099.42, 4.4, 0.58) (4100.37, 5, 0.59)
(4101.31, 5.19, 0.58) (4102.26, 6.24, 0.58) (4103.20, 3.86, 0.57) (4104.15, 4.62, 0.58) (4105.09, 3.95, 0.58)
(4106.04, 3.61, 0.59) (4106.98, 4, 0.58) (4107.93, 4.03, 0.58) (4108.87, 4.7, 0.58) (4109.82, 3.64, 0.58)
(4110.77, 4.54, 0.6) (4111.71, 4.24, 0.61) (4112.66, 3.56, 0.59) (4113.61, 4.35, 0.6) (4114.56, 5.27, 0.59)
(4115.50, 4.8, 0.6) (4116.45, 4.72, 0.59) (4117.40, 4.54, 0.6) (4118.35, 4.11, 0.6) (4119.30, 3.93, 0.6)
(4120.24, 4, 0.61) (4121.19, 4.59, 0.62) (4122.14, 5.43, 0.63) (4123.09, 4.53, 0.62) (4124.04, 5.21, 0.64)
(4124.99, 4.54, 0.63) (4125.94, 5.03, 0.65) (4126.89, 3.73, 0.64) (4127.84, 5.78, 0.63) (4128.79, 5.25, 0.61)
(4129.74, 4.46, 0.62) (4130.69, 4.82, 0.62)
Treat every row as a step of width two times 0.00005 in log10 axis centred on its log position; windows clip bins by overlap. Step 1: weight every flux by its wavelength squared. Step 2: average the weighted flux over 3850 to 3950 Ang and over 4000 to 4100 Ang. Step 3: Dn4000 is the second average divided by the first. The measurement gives 1.2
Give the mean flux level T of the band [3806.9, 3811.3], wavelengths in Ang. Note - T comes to 5.11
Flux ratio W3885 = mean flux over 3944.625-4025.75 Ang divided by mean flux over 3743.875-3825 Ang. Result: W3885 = 1.15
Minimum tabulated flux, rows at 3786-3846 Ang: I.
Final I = 2.83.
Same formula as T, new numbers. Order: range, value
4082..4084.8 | 5.47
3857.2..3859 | 4.69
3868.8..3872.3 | 4.48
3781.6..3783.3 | 4.78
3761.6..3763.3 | 4.05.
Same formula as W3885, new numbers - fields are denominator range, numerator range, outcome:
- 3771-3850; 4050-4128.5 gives 1.13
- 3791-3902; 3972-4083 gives 1.13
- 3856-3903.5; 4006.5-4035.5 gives 1.11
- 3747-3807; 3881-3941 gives 1.16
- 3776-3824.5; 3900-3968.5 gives 1.07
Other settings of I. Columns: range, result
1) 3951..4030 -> 2.21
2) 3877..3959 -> 3.06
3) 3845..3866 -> 4.11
